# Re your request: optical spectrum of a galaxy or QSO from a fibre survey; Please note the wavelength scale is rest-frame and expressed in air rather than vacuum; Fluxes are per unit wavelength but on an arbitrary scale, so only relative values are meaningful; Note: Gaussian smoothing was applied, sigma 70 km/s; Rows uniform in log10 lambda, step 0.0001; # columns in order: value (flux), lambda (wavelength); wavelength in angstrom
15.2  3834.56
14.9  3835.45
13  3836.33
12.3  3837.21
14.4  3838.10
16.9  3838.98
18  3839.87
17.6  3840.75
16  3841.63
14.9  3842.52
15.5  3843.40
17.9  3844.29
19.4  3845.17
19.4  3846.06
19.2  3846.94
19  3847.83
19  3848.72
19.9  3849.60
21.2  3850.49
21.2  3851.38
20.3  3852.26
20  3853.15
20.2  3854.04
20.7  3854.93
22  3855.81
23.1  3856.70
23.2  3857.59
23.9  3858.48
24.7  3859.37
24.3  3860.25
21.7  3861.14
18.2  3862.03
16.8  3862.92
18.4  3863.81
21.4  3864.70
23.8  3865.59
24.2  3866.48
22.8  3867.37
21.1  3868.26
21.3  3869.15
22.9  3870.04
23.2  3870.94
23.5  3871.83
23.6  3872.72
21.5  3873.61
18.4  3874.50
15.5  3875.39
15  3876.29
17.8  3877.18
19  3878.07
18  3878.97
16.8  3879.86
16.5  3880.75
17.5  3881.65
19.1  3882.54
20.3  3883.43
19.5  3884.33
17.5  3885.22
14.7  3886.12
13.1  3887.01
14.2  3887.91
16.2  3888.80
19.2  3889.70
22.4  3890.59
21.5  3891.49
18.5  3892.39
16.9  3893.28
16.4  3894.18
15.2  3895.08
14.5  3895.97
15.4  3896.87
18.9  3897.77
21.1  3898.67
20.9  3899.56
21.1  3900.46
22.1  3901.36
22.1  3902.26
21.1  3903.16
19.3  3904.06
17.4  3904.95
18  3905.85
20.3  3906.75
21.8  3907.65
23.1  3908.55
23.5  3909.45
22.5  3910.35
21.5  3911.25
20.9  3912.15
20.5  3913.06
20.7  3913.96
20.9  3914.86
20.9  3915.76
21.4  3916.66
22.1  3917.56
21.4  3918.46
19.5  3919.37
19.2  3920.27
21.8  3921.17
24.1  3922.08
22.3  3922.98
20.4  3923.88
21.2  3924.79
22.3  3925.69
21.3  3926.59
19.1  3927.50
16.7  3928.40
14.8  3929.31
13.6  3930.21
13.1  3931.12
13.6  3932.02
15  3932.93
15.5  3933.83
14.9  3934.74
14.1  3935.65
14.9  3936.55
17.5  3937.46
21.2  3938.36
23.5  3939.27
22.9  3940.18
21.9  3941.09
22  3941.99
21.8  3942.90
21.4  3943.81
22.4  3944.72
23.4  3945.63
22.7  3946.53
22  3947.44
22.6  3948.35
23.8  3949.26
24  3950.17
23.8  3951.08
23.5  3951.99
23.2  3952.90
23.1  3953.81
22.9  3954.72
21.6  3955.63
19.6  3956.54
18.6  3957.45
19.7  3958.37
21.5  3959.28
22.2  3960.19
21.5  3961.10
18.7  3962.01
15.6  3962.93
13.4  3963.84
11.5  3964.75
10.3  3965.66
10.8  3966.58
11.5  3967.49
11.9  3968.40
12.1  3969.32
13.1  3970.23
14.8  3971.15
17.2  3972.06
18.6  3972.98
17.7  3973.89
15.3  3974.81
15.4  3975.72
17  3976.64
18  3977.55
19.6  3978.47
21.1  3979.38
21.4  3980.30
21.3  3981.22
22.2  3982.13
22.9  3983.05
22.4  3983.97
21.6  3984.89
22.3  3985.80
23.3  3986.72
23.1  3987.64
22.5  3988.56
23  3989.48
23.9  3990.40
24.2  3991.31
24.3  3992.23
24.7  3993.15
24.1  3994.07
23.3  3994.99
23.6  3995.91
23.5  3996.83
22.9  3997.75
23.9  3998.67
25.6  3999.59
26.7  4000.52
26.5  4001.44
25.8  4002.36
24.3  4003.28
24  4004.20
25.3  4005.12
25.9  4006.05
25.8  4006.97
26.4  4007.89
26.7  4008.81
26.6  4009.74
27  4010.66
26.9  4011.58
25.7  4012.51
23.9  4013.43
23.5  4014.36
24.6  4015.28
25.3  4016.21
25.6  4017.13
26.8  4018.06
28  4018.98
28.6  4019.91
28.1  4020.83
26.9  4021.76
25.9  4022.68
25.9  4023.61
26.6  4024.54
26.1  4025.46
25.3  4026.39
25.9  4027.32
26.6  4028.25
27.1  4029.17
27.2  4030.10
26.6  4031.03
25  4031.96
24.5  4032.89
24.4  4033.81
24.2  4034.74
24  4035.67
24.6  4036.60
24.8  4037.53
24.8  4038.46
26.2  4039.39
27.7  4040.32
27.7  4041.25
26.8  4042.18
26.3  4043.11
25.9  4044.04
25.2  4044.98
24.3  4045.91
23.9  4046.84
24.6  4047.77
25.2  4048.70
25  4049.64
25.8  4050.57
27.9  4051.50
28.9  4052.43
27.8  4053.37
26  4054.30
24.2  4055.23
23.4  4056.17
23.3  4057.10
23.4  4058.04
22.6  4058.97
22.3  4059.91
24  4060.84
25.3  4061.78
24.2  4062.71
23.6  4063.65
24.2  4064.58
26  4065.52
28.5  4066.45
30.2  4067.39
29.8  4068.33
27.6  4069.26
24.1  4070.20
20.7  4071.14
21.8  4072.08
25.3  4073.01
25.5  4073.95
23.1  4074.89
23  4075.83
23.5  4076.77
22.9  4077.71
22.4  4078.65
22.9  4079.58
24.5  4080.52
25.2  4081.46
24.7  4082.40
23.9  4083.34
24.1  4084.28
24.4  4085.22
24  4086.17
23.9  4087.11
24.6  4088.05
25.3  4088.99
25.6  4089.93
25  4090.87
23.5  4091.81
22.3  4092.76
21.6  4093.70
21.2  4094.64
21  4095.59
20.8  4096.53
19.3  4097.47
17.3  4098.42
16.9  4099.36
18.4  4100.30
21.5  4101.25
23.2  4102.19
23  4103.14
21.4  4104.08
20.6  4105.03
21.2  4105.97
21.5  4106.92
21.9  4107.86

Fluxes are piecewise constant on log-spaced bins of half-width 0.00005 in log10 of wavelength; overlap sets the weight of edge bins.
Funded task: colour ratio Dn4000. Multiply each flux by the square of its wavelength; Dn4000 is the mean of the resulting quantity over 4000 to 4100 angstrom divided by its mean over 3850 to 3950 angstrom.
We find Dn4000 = 1.35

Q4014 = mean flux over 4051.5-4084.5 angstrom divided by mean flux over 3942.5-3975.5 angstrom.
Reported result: 1.31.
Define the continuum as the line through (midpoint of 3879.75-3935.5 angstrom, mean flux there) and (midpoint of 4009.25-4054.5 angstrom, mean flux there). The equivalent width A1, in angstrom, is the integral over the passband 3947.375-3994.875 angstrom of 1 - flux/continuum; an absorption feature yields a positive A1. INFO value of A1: 6.0 angstrom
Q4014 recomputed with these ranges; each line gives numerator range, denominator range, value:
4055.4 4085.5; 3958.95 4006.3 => 1.20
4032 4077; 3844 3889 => 1.26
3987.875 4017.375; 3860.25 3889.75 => 1.29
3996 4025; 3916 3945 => 1.34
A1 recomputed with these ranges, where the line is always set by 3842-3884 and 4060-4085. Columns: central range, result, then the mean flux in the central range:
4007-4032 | -3.0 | 26.3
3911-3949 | 3.0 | 19.8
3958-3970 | 3.7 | 15.4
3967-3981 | 3.8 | 16.4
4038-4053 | -1.2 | 26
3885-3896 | 2.0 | 17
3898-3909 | 0.2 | 20.7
